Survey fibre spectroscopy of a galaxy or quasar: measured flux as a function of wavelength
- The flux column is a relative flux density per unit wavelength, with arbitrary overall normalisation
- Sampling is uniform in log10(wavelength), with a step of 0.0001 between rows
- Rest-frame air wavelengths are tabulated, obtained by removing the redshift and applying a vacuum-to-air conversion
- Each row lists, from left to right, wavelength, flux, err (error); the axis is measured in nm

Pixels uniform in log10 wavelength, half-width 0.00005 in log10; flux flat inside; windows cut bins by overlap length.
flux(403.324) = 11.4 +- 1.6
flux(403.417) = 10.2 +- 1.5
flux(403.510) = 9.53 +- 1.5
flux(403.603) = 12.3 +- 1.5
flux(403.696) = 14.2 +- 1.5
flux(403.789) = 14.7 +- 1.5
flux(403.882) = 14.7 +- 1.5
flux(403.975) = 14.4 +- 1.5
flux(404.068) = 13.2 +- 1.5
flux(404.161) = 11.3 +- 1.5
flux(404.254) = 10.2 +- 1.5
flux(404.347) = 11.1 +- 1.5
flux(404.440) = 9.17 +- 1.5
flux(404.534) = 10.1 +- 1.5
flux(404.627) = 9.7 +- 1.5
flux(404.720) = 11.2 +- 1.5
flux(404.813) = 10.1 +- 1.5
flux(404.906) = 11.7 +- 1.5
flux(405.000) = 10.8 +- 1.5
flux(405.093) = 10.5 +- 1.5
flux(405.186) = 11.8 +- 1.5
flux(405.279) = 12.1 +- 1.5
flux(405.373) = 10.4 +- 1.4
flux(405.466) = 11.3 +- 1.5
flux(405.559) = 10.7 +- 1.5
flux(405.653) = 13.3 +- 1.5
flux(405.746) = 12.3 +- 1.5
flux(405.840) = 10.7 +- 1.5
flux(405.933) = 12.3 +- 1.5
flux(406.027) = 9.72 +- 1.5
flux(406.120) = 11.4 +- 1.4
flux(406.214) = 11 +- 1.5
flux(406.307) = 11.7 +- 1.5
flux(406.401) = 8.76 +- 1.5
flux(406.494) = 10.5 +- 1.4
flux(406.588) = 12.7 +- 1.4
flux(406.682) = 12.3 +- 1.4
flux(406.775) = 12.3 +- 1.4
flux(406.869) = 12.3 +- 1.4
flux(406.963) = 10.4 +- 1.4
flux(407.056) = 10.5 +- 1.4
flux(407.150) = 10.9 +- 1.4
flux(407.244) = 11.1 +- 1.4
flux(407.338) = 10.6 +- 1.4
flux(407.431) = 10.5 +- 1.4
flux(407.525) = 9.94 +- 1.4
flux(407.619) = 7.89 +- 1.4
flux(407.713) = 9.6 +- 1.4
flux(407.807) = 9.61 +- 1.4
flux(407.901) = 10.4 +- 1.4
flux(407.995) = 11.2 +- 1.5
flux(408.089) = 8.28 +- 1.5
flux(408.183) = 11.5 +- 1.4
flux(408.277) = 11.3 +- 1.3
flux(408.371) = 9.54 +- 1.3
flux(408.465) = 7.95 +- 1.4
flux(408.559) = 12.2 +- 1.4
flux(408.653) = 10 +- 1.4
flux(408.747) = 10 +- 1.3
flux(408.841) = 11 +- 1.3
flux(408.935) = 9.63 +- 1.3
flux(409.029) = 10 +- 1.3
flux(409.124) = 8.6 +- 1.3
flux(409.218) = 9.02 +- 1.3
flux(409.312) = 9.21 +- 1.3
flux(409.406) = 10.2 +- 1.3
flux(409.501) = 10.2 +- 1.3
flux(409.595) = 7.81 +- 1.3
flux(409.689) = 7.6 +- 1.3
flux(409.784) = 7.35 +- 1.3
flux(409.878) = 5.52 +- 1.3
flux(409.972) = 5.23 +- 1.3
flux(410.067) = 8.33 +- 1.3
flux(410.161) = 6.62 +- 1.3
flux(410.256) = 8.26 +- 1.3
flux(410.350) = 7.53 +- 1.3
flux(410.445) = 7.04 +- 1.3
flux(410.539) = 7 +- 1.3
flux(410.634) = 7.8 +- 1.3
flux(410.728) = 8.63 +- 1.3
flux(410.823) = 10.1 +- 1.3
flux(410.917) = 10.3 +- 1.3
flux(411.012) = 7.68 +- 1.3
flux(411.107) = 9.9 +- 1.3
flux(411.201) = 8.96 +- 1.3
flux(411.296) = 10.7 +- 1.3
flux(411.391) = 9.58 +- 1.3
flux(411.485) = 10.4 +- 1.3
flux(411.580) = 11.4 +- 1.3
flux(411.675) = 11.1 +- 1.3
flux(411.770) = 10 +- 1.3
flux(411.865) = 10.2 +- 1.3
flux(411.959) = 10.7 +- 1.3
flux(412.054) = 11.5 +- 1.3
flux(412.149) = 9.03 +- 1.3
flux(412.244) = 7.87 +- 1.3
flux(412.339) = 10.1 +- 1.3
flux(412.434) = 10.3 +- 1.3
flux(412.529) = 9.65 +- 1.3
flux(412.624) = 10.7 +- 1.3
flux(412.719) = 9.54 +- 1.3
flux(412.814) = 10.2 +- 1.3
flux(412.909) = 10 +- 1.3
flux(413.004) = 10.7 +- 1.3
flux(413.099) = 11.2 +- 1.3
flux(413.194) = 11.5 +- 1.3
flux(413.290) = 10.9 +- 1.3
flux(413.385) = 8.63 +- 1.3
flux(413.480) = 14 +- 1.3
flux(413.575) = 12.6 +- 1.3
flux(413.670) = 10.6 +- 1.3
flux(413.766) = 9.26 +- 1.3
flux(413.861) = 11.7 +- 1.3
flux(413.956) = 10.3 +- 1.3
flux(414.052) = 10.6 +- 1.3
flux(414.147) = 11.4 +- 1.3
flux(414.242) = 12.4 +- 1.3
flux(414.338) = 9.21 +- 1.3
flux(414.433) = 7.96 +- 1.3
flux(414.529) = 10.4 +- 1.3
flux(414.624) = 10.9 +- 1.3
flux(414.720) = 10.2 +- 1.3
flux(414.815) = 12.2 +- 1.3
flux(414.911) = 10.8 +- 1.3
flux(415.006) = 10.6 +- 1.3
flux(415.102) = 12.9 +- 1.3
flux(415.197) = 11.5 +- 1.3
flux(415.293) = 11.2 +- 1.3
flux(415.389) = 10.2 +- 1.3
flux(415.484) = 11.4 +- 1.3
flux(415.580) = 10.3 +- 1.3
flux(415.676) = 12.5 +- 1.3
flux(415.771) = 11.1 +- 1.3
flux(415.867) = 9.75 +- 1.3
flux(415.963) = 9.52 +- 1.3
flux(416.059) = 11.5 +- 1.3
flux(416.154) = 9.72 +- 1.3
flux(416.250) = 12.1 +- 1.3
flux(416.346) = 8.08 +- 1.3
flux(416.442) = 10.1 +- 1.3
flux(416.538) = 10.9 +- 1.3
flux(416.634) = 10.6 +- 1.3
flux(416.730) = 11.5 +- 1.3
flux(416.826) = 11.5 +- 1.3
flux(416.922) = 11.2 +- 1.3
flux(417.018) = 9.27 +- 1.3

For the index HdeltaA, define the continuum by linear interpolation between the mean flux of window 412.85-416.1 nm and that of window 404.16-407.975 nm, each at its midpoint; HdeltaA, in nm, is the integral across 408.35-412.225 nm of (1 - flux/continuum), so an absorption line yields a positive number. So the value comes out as 0.63 nm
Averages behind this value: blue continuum 10.8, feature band 9.11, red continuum 10.9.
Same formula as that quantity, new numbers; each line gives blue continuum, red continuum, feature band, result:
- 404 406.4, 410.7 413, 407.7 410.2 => 0.308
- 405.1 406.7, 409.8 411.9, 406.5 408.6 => -0.026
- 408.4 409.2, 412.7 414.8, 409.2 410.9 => 0.353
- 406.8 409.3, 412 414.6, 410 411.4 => 0.247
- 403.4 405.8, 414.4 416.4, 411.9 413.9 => 0.077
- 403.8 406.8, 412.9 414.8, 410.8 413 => 0.181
